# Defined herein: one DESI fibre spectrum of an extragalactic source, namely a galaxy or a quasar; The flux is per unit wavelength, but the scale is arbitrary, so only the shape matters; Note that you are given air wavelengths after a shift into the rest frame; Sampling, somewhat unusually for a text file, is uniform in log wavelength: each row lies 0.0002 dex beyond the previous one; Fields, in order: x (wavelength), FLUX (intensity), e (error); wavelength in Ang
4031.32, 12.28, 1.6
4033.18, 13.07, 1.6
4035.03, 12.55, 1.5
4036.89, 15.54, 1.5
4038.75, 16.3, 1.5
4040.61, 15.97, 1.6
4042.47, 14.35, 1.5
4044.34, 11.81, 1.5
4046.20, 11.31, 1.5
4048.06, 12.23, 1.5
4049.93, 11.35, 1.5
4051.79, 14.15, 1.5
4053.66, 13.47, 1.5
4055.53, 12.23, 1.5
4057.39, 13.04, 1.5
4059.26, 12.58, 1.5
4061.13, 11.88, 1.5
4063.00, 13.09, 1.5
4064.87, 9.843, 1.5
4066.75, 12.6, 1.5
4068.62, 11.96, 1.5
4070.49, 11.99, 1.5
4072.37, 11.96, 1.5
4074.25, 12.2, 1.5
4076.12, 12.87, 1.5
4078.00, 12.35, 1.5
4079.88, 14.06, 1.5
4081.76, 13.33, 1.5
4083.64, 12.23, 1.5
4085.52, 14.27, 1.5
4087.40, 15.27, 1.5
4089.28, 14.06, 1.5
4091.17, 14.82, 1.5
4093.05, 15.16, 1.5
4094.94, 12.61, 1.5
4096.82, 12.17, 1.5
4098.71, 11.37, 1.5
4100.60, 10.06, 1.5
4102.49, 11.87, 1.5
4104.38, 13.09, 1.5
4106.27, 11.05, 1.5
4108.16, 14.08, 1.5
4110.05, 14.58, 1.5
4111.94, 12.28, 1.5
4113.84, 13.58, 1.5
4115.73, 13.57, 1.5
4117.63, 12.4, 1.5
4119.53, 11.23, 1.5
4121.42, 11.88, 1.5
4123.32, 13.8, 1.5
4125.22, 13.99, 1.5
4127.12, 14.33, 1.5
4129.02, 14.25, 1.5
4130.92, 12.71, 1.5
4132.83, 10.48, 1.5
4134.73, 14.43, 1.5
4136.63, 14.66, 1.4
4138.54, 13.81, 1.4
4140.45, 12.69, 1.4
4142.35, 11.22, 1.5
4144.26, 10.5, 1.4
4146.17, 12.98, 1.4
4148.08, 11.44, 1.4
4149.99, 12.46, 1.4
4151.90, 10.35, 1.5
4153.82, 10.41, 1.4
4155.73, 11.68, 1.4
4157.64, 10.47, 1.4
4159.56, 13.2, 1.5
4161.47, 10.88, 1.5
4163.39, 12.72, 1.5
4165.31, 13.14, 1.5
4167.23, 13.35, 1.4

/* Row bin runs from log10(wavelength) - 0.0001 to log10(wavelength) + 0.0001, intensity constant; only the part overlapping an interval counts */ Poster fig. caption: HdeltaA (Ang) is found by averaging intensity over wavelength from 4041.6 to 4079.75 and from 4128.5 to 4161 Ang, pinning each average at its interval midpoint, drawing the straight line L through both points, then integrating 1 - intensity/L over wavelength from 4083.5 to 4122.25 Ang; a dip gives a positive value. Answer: -2.1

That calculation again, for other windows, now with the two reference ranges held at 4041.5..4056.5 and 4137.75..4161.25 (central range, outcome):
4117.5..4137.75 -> -2.07 Ang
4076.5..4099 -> -2.28 Ang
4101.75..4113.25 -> -0.73 Ang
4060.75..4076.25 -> 0.55 Ang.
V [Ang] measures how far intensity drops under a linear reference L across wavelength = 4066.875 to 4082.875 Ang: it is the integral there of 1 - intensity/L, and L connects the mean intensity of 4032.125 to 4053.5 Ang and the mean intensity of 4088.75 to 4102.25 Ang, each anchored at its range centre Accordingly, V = 0.6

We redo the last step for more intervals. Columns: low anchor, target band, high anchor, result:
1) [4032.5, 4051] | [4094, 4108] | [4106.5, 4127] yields 1.39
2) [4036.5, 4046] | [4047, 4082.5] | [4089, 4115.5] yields 3.55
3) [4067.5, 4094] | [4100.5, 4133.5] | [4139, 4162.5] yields -1.10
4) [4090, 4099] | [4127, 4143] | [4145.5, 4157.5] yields -1.52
